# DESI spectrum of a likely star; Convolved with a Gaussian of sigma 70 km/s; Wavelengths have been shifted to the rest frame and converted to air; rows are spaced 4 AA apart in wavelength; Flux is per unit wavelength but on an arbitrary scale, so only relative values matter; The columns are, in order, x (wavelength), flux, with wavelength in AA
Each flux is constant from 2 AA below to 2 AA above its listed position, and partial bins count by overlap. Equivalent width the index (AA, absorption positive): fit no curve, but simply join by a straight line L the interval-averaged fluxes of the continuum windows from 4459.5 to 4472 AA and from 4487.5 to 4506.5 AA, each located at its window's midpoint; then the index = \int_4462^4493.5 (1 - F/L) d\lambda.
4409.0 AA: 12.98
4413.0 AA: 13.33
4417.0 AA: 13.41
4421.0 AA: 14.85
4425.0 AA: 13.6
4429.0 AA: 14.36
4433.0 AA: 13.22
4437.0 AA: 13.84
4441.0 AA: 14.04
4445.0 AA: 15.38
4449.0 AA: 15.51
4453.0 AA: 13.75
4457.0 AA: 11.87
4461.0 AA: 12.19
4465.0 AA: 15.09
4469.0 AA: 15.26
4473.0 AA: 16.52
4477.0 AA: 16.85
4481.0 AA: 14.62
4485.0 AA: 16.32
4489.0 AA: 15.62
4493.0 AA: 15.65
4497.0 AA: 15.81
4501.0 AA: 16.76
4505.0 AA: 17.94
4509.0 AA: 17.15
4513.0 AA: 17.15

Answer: -1.0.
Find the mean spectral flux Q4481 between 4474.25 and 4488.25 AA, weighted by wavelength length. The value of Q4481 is 15.9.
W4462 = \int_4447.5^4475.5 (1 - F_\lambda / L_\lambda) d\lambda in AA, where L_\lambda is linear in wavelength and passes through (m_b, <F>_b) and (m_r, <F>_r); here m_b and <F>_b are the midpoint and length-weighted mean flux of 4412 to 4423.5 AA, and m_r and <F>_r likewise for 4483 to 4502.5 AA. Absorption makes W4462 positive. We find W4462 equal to 1.5 AA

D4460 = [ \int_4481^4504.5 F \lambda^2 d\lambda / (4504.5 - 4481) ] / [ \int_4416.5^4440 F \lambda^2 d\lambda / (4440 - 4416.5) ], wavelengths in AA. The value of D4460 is 1.19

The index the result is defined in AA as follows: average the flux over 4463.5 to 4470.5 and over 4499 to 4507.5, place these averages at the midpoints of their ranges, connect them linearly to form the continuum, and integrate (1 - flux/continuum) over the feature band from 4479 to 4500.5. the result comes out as 1.1 AA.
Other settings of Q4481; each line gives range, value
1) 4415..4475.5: 14.2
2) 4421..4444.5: 14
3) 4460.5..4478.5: 15.4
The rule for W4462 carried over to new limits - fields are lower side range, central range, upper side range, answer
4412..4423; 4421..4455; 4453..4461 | -2.9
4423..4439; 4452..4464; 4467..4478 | 2.0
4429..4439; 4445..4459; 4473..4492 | 0.5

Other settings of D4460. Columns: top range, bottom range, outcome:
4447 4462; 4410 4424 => 0.99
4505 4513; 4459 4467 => 1.30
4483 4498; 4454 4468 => 1.21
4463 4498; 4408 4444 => 1.17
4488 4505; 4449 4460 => 1.25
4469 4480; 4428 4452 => 1.15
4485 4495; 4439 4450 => 1.08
